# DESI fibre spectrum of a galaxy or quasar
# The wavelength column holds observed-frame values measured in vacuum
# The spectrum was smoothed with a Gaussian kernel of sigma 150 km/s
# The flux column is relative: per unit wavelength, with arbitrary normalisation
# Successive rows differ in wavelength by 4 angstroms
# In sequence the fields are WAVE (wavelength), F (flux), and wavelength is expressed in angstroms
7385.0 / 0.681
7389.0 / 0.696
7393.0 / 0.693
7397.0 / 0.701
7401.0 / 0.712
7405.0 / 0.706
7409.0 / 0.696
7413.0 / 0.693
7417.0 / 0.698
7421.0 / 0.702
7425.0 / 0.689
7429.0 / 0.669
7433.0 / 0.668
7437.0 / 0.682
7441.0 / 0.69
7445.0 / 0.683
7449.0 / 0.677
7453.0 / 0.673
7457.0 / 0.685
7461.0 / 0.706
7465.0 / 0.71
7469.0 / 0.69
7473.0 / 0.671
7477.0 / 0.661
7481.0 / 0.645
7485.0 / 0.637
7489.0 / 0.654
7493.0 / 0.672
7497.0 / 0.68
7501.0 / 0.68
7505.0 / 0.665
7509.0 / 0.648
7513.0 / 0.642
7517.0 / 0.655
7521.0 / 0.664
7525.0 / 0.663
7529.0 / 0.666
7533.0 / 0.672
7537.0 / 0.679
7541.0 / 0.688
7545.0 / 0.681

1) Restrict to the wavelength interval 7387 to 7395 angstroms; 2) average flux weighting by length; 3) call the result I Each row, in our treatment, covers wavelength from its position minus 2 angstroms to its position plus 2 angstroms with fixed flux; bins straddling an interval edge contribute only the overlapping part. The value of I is 0.694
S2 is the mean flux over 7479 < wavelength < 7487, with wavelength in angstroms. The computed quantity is 0.641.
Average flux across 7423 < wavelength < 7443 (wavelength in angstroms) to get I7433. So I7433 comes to 0.68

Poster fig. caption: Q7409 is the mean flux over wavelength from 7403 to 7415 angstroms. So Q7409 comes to 0.698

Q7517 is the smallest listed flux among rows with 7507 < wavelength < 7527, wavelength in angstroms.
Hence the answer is 0.642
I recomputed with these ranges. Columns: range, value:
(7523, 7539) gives 0.67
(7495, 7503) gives 0.68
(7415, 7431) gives 0.69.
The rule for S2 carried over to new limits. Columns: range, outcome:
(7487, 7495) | 0.663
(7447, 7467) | 0.69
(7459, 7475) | 0.694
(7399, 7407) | 0.709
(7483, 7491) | 0.645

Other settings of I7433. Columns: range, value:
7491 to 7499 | 0.676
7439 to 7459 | 0.682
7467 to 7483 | 0.667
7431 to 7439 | 0.675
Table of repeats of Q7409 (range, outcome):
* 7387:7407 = 0.702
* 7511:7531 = 0.658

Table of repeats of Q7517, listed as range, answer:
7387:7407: 0.693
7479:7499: 0.637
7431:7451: 0.668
